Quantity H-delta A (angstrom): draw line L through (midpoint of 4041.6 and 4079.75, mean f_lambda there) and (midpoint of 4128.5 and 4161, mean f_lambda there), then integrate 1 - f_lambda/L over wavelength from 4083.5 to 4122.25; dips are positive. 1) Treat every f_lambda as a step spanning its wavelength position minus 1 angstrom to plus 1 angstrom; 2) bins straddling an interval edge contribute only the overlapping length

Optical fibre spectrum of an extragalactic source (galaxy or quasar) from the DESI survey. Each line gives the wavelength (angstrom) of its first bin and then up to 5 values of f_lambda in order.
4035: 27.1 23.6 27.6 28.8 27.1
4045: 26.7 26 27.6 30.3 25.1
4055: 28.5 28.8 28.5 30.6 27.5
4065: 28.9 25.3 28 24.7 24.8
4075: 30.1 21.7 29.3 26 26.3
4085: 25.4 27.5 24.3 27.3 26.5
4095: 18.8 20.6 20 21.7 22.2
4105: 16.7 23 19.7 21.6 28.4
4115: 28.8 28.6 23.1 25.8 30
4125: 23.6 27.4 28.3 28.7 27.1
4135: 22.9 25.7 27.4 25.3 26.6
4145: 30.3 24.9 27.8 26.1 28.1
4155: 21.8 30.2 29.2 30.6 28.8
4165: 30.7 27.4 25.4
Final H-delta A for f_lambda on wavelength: 4.9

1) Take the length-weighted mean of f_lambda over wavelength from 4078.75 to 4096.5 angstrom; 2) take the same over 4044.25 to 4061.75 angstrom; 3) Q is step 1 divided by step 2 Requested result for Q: 0.91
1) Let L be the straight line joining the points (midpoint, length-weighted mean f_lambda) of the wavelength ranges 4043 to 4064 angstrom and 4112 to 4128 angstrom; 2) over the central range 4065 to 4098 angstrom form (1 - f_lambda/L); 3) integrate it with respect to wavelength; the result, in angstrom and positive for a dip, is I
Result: 2.4 angstrom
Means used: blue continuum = 27.9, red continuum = 27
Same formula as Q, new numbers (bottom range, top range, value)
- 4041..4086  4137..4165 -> 1.01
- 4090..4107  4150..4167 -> 1.29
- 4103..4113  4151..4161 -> 1.29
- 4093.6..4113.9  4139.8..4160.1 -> 1.27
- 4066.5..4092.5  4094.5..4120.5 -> 0.86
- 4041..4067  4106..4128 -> 0.91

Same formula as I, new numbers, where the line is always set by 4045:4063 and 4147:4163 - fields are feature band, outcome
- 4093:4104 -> 2.6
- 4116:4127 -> 0.6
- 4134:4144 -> 0.8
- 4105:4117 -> 1.6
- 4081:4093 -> 0.7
